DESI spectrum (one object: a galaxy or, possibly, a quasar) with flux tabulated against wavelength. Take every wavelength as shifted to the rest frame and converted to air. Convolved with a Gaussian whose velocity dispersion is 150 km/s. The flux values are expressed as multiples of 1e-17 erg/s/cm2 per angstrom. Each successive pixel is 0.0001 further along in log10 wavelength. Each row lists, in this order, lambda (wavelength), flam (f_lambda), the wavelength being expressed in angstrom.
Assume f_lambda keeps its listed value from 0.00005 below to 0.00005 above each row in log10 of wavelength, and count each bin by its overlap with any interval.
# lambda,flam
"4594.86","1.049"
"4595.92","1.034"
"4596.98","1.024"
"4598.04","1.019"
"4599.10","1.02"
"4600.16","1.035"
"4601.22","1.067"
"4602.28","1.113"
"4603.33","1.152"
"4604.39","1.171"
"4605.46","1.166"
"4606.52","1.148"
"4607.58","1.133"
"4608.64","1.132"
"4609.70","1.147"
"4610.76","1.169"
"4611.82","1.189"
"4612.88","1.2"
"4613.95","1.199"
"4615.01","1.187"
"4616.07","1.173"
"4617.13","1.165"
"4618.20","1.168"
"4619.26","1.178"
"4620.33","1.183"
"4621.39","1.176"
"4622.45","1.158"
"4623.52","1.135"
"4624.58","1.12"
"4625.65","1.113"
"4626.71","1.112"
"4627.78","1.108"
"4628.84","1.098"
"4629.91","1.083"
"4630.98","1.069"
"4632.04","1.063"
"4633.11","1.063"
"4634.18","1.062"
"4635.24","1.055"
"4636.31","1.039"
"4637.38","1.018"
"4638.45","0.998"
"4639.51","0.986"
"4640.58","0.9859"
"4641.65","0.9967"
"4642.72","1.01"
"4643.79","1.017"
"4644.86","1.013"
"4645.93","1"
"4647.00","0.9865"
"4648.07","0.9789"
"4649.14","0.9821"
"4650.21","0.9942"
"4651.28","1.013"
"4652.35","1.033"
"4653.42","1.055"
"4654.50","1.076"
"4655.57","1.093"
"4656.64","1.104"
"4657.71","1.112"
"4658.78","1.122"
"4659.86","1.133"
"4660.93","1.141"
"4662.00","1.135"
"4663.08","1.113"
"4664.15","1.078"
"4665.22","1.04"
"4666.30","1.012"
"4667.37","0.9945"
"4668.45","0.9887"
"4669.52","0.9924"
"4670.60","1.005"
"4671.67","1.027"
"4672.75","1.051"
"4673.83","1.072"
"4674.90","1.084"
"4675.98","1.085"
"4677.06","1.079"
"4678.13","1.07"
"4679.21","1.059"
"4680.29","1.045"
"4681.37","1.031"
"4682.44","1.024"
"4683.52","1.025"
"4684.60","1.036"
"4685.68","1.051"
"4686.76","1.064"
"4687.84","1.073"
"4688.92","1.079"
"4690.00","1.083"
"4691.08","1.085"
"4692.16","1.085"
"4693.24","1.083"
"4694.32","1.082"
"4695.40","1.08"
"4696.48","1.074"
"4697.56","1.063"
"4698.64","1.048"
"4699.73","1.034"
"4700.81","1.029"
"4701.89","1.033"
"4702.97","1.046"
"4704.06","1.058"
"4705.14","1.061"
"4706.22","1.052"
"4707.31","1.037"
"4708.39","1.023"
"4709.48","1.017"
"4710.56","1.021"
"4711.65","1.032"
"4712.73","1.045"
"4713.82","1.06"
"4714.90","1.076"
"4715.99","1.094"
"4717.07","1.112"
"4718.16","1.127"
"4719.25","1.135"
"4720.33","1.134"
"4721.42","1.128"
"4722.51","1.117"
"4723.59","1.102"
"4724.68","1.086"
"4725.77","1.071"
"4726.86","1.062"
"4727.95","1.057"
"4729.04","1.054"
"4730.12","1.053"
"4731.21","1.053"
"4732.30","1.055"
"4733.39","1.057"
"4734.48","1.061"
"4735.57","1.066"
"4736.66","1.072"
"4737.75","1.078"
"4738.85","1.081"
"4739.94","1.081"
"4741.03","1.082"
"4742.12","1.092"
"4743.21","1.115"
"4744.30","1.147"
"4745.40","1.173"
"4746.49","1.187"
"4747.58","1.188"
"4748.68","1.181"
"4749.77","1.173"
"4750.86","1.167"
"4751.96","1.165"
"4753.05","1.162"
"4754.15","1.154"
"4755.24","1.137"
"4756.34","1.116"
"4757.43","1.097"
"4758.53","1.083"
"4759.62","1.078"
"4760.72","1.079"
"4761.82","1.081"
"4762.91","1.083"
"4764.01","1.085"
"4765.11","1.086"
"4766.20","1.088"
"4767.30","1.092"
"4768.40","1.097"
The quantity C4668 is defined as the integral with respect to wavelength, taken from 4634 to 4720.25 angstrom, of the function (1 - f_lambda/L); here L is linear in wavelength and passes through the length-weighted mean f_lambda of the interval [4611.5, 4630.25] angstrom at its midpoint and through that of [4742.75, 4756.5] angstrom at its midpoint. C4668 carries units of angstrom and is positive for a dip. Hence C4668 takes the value 7.8 angstrom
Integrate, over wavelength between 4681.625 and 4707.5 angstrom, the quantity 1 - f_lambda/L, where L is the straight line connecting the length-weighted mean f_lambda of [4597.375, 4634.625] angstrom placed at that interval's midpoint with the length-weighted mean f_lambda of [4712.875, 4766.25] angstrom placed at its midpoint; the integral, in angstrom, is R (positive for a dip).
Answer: 1.27 angstrom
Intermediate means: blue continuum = 1.13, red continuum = 1.1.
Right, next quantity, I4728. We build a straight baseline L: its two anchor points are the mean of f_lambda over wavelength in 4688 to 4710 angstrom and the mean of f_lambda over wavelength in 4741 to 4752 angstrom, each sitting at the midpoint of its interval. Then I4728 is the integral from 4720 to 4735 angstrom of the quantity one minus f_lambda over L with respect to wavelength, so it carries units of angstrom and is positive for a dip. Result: 0.5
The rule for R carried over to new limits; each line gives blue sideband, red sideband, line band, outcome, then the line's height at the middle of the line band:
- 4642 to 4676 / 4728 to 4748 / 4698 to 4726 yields 0.3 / 1.08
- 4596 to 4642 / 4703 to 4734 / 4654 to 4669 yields 0.1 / 1.09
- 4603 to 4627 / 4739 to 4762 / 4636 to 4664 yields 2.6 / 1.15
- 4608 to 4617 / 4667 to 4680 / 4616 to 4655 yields 2.1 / 1.12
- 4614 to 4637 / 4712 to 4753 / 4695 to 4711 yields 0.9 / 1.11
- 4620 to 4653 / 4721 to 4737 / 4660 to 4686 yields 0.2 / 1.06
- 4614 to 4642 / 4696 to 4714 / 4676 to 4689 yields 0.1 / 1.06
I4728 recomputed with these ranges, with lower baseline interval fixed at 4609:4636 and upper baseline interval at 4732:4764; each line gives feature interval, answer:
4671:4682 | 0.6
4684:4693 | 0.4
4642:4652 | 1.2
